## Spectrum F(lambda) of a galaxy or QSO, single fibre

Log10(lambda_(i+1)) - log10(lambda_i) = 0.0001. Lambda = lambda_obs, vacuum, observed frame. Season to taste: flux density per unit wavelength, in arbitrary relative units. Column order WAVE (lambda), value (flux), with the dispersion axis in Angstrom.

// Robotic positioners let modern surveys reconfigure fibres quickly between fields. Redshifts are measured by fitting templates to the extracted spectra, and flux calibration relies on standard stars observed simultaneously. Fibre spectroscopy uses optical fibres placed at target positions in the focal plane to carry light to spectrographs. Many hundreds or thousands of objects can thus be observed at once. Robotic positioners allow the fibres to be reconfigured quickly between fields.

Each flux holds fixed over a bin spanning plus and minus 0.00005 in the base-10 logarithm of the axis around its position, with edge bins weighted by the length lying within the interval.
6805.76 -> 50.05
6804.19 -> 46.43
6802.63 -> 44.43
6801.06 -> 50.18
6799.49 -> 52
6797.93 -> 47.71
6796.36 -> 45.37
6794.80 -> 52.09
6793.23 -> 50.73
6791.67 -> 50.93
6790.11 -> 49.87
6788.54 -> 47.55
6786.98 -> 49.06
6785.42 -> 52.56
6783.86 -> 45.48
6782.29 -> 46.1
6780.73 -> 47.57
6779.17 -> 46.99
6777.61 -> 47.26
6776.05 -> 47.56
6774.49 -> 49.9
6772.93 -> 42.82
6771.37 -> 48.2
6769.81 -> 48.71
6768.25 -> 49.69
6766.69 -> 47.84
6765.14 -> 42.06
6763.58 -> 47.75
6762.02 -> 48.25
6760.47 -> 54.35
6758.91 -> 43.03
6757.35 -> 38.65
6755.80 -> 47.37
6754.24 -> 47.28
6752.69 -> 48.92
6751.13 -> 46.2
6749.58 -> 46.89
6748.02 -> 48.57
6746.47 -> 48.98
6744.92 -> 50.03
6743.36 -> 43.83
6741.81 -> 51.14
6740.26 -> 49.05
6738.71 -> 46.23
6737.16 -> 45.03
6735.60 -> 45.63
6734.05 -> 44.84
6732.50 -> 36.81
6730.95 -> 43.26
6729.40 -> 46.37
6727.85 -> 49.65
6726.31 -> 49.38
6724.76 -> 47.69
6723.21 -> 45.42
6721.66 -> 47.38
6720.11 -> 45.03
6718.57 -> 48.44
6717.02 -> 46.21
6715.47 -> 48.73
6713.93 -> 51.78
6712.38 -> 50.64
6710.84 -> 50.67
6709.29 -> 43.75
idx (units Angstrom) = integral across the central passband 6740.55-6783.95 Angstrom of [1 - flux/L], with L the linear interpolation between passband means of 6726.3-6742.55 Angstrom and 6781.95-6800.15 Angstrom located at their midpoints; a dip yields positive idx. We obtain 0.3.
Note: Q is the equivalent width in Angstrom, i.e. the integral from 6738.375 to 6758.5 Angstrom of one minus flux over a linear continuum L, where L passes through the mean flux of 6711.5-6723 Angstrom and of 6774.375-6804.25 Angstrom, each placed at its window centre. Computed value 0.5 Angstrom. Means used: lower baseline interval 48.2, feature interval 47.1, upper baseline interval 48.5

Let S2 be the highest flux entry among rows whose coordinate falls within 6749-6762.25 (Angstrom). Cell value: 54.35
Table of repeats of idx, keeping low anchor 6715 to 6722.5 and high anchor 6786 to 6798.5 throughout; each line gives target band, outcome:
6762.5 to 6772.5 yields 0.3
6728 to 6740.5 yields 0.7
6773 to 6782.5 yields 0.3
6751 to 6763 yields 0.3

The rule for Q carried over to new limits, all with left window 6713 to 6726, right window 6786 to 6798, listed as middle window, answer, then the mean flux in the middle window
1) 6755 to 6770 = 0.60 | 46.7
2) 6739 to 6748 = -0.05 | 48.5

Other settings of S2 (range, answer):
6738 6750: 51.14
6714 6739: 49.65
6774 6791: 52.56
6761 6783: 49.9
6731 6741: 49.05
